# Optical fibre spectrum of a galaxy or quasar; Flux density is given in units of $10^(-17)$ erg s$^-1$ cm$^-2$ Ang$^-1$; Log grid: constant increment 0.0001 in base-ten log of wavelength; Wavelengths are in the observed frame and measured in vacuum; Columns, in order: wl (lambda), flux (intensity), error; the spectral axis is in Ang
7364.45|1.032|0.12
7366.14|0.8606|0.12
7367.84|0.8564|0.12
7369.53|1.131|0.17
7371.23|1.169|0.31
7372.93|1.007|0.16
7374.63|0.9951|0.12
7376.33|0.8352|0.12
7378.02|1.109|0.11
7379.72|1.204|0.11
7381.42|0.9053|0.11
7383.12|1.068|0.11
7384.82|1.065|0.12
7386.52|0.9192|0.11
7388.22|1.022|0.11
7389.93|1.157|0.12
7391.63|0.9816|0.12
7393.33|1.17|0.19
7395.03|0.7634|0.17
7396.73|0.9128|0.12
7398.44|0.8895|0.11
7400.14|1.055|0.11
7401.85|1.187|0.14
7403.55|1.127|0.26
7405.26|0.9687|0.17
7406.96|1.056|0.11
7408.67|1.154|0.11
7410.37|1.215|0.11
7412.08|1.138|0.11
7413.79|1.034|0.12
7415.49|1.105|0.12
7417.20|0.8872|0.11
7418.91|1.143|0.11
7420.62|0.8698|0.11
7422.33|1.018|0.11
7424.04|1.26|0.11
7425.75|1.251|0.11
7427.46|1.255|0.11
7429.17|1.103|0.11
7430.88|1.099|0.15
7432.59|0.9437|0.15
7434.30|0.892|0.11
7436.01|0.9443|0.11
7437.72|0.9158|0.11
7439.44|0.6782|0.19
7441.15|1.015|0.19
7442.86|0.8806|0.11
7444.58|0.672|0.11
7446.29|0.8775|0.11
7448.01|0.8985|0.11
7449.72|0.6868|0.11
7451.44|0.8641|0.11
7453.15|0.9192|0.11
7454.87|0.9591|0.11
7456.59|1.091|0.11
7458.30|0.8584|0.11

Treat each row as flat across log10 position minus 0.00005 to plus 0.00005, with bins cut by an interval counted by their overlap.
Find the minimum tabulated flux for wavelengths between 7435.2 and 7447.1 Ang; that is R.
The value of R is 0.672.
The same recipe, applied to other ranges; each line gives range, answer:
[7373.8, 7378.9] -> 0.8352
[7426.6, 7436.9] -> 0.892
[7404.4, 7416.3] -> 0.9687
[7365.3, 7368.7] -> 0.8564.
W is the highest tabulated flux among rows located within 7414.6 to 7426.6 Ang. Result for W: 1.26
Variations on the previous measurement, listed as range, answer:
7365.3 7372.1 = 1.169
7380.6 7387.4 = 1.068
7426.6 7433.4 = 1.255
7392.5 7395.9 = 1.17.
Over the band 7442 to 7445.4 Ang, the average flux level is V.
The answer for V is 0.777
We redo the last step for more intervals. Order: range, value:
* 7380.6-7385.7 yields 1.01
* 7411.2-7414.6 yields 1.09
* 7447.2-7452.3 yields 0.817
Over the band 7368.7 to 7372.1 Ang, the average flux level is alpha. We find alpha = 1.15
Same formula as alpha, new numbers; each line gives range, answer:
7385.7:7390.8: 1.03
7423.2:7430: 1.22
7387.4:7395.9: 1.02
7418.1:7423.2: 1.01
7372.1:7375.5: 0.999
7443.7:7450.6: 0.783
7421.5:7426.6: 1.18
